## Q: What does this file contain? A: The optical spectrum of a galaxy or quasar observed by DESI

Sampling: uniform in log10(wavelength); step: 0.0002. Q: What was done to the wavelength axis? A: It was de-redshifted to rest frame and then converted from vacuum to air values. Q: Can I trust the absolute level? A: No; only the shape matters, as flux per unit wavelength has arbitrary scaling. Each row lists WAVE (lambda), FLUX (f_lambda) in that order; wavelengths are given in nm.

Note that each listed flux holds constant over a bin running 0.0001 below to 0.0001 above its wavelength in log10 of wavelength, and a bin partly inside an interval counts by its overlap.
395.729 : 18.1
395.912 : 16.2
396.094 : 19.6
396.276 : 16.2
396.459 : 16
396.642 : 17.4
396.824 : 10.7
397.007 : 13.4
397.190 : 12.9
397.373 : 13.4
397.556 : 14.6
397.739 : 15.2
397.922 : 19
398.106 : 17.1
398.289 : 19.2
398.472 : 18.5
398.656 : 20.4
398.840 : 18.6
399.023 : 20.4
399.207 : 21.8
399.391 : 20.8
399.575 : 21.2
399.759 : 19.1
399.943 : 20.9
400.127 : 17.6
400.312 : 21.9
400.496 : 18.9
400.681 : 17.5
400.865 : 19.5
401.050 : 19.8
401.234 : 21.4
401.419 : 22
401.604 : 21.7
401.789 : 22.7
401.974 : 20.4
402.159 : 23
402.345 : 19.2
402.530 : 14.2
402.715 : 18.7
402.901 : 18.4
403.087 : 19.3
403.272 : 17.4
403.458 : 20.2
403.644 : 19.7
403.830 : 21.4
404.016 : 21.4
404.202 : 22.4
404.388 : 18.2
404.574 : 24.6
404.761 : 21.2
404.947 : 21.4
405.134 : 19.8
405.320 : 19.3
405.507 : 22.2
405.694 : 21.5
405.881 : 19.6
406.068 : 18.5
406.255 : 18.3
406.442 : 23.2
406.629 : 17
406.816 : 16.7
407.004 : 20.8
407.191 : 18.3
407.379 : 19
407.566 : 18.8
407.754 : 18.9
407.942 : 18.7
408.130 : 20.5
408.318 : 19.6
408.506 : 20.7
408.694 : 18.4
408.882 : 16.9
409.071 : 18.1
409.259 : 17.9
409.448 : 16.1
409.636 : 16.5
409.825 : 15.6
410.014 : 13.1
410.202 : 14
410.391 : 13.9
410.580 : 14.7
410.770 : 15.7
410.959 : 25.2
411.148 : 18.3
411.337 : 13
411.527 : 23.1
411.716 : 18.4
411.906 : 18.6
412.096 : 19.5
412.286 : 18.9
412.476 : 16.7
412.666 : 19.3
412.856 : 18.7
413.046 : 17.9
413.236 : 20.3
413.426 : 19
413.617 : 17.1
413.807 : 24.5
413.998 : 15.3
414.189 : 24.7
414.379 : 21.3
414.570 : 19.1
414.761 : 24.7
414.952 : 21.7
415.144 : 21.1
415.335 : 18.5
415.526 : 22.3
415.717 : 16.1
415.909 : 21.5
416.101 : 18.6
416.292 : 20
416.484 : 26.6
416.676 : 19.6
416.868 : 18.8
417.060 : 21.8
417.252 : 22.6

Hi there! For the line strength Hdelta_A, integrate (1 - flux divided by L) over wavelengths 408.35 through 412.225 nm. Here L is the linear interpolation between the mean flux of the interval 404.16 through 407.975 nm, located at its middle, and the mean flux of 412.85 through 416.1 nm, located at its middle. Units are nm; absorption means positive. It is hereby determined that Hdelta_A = 0.508 nm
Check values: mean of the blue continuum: 19.9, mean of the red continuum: 20.2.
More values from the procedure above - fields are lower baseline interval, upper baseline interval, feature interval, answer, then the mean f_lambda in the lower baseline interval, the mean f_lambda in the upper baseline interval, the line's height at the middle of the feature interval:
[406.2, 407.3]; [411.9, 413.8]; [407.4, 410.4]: 0.24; 19.1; 18.9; 19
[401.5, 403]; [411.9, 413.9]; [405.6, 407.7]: 0.03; 19.8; 19.2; 19.5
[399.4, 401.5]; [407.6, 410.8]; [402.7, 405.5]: -0.23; 20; 17.1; 18.8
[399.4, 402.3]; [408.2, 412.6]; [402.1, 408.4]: -0.20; 20.5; 17.5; 19.1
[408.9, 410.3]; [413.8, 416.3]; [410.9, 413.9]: -0.15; 15.9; 20.6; 18.3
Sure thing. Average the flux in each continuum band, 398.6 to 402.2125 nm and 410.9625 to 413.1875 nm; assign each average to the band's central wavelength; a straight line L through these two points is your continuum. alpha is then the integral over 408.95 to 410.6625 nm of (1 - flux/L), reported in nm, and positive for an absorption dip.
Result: 0.31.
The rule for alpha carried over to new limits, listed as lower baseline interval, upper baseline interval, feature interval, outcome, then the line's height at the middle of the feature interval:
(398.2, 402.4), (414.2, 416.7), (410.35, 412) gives 0.223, 20.8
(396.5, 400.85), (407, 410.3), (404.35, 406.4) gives -0.314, 17.8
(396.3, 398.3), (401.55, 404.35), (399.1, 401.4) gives -0.317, 17.7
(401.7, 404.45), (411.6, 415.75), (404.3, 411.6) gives 0.428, 19.8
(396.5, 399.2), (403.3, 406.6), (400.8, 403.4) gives -0.116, 19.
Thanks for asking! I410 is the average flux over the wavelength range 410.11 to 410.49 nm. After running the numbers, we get 14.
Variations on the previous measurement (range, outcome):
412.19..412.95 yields 18.4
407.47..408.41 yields 19.3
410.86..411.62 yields 19.9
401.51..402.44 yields 21.4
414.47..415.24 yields 21.6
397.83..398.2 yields 18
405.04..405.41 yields 19.6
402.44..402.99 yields 17.1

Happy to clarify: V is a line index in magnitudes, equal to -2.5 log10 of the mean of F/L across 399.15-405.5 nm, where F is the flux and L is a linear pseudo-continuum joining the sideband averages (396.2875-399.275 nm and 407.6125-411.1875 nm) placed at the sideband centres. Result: -0.19 mag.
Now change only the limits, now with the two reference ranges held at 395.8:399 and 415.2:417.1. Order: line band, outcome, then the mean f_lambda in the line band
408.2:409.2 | 0.00 mag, 18.8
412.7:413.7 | 0.06 mag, 18.7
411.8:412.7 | 0.06 mag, 18.5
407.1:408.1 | -0.02 mag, 18.8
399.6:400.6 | -0.16 mag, 19.7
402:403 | -0.08 mag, 18.8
